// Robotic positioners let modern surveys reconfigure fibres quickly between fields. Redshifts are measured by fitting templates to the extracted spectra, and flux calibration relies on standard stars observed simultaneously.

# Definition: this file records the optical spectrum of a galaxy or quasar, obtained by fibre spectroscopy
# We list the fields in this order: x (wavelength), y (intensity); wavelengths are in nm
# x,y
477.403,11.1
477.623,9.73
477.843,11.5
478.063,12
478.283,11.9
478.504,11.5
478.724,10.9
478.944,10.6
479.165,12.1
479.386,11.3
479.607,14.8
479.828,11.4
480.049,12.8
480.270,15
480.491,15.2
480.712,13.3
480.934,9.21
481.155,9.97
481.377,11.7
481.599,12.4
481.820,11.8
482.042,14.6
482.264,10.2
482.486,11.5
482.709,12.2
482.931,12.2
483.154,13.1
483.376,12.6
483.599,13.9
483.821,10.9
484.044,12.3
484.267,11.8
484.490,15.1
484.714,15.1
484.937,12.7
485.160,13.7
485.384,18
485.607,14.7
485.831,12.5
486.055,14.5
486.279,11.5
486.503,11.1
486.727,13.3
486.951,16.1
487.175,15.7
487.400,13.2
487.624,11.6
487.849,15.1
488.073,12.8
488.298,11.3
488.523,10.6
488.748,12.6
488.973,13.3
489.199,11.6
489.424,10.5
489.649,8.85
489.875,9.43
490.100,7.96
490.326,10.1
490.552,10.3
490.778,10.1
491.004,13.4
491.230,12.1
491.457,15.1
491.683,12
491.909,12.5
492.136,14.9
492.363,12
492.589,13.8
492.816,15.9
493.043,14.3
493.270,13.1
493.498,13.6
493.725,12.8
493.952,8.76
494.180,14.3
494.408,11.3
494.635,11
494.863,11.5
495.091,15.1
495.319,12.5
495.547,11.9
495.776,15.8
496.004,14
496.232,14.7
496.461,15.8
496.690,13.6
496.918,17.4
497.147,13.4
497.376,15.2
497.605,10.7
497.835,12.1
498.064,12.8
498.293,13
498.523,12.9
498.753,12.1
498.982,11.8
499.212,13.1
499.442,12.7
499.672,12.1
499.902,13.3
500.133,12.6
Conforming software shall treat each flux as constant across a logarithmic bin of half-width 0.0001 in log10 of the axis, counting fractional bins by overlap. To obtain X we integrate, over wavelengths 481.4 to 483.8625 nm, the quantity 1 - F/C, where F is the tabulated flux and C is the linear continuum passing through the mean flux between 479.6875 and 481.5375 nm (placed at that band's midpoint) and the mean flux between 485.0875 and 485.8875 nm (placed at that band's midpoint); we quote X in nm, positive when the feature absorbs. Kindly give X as 0.20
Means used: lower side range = 12.4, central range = 12.3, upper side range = 14.9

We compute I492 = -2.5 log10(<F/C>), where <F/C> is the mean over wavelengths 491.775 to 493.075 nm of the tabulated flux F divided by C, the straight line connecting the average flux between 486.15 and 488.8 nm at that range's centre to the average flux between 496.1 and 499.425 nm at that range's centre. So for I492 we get -0.05 mag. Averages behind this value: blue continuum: 12.9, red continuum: 13.5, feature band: 13.8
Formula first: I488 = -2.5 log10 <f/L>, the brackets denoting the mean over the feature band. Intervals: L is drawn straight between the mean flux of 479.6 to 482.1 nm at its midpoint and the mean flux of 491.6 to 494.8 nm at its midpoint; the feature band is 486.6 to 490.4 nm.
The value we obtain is 0.06 mag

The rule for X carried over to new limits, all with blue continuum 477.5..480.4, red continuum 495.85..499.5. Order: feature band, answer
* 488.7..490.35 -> 0.30 nm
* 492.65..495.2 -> 0.06 nm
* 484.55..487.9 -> -0.36 nm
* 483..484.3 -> -0.01 nm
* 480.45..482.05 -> 0.02 nm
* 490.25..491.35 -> 0.14 nm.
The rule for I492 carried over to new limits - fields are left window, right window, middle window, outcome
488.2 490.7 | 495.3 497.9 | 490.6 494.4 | -0.08 mag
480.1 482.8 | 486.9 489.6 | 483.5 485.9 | -0.10 mag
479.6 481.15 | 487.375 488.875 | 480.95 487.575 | -0.03 mag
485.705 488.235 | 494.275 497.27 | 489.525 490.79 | 0.39 mag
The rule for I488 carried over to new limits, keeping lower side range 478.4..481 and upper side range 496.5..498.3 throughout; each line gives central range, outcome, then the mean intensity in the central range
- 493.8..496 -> 0.078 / 12.5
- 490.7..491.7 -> 0.045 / 12.7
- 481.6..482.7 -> 0.043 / 12.1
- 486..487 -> -0.015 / 13.1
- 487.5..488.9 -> 0.054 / 12.4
